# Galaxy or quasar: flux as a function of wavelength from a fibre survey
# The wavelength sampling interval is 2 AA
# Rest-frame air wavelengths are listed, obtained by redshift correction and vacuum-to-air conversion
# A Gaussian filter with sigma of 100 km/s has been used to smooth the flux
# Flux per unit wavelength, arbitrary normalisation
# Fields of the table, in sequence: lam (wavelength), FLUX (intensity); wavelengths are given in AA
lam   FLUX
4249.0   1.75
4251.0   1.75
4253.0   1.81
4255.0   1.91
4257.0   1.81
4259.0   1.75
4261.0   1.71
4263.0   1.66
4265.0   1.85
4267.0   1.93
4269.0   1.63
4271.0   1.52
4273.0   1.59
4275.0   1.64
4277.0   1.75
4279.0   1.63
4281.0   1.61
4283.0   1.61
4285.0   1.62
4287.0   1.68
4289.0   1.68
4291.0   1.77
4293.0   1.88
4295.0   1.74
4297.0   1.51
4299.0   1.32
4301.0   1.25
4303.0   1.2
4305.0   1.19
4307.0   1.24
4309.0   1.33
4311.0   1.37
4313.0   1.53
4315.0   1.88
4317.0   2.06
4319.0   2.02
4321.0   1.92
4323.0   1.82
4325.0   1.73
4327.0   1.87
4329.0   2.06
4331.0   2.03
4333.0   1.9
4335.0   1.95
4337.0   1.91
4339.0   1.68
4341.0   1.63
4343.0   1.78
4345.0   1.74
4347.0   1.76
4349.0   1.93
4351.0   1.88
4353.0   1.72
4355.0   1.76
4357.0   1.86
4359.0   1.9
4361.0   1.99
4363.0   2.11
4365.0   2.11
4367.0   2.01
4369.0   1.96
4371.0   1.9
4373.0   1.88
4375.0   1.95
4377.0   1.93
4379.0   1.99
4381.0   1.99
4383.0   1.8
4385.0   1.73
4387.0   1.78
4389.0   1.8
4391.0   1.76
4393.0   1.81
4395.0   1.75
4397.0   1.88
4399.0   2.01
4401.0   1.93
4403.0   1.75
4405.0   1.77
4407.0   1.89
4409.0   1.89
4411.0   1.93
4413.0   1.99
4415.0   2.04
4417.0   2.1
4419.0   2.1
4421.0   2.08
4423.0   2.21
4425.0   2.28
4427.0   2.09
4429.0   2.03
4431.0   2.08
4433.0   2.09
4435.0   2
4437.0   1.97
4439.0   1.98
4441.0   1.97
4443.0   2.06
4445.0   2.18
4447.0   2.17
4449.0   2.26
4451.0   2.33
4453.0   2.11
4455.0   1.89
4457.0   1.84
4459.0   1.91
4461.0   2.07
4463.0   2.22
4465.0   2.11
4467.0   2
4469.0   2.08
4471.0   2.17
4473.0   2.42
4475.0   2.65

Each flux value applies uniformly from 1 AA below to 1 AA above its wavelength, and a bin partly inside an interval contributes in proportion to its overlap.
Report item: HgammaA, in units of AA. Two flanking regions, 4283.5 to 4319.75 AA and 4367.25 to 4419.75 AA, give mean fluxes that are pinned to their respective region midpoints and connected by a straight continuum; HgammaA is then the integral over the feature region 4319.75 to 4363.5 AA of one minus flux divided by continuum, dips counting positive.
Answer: -3.8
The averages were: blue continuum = 1.57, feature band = 1.86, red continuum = 1.9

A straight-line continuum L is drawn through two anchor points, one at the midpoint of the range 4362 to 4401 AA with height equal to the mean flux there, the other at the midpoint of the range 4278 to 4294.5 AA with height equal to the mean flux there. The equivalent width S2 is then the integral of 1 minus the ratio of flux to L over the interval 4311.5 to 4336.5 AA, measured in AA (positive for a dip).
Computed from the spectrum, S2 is -1.6 AA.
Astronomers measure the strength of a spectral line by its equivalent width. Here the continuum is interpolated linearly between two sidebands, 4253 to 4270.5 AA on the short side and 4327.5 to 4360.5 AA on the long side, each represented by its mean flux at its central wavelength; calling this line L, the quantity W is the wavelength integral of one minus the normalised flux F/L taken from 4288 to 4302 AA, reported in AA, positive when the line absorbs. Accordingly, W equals 1.63 AA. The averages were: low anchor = 1.78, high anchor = 1.85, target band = 1.59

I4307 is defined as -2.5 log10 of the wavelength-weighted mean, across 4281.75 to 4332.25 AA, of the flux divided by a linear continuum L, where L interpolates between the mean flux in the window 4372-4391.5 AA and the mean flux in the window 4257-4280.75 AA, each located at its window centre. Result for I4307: 0.07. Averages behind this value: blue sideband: 1.7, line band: 1.65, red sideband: 1.86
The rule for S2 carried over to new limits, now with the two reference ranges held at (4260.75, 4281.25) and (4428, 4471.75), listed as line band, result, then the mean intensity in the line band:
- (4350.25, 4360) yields 0.2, 1.82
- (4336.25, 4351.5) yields 0.5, 1.78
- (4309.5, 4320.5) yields 0.1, 1.76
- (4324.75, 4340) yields -0.7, 1.9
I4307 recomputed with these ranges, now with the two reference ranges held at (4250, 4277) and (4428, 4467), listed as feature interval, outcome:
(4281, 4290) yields 0.084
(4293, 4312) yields 0.293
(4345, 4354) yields 0.045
